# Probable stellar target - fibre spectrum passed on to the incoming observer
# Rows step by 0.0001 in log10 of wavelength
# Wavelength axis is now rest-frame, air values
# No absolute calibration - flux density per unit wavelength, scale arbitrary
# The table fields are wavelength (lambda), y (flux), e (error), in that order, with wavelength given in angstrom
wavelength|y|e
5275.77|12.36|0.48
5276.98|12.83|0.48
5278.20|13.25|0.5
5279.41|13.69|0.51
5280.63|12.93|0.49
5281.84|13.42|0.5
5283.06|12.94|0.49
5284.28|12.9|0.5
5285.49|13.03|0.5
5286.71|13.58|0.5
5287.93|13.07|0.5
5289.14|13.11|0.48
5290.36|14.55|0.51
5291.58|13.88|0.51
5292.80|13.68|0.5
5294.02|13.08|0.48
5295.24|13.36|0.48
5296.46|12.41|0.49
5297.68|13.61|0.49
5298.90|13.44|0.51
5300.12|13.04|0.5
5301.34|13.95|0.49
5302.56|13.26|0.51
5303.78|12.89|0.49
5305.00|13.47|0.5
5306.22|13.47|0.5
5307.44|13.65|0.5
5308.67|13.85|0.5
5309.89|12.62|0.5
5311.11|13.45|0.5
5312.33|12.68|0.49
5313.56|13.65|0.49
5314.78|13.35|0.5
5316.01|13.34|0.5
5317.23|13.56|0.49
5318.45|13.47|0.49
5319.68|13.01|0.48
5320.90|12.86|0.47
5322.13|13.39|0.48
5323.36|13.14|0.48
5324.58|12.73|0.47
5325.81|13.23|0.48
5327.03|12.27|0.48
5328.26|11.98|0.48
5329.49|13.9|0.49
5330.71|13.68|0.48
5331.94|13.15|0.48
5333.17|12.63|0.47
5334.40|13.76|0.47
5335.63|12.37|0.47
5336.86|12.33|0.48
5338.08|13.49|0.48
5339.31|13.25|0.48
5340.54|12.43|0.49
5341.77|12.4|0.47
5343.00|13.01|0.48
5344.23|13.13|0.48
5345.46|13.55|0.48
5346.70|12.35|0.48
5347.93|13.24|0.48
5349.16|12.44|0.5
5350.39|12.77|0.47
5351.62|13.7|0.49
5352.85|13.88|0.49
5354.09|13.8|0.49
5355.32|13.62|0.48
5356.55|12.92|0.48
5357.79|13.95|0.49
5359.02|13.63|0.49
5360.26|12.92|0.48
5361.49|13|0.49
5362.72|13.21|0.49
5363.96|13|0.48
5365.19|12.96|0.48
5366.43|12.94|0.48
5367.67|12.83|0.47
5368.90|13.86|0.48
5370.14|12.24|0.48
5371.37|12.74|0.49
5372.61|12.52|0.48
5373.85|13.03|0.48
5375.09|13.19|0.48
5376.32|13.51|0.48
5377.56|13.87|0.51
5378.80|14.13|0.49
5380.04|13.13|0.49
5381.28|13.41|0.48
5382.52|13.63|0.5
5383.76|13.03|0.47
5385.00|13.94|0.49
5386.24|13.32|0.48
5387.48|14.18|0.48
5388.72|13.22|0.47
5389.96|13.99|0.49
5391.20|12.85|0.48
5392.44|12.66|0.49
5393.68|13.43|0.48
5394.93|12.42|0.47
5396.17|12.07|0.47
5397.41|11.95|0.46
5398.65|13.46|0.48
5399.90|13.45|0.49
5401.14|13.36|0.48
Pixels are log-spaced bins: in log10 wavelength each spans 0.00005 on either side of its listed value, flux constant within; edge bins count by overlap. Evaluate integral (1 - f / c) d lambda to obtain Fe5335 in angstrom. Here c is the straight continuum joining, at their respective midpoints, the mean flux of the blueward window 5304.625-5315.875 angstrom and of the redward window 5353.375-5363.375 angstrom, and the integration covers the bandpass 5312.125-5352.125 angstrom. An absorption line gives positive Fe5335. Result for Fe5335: 1.0 angstrom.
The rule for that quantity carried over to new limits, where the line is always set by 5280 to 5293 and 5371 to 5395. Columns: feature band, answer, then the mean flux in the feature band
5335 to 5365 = 0.55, 13.1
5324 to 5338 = 0.43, 12.9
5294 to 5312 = 0.07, 13.3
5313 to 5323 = 0.02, 13.3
